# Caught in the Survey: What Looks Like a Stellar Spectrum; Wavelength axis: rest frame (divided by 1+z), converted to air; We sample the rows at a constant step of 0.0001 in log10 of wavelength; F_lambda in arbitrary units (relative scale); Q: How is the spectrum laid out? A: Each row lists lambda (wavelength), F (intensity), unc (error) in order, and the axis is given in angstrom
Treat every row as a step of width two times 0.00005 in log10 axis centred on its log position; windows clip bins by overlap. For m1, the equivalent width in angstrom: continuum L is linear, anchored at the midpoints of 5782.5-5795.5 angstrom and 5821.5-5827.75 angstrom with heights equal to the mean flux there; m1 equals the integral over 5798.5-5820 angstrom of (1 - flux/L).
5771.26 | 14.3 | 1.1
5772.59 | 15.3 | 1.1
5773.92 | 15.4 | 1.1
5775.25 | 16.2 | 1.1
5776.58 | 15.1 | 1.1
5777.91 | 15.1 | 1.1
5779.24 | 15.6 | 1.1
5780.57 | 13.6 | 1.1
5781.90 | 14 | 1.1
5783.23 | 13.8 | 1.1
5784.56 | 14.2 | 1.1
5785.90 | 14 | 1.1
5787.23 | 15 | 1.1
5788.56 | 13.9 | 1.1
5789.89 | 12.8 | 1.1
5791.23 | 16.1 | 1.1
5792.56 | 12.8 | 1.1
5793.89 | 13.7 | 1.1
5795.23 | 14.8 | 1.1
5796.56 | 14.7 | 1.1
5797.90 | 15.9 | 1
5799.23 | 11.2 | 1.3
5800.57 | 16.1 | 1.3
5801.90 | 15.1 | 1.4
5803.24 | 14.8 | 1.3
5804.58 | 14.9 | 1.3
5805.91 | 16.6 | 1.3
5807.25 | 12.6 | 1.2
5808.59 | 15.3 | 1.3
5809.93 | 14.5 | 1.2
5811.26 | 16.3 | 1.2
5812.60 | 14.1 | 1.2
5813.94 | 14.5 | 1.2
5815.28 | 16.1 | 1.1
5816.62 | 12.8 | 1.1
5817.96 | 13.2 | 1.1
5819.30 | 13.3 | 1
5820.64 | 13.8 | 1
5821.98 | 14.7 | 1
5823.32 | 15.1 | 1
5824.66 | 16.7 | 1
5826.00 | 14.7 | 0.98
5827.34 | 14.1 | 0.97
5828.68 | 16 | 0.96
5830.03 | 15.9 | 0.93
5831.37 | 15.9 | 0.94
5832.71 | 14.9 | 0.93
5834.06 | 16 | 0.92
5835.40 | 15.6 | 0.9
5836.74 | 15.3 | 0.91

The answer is 0.3 angstrom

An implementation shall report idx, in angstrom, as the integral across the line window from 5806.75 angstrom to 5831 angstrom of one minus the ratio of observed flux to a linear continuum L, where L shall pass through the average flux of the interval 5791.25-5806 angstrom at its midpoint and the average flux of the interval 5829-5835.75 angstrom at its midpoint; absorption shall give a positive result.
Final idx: 0.9 angstrom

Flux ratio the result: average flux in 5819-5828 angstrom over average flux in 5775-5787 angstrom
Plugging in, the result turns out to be 1.01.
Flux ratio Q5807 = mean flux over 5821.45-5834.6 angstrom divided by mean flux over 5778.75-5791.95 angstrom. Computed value 1.1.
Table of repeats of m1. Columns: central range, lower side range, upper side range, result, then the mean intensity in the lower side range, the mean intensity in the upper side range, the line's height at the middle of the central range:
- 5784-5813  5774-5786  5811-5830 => 0.3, 14.7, 14.7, 14.7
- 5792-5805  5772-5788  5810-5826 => 0.3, 14.8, 14.6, 14.7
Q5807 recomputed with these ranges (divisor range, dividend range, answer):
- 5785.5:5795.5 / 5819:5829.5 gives 1.05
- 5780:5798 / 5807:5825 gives 1.02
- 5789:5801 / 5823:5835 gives 1.09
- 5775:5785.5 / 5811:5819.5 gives 0.98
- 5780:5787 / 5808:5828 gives 1.04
